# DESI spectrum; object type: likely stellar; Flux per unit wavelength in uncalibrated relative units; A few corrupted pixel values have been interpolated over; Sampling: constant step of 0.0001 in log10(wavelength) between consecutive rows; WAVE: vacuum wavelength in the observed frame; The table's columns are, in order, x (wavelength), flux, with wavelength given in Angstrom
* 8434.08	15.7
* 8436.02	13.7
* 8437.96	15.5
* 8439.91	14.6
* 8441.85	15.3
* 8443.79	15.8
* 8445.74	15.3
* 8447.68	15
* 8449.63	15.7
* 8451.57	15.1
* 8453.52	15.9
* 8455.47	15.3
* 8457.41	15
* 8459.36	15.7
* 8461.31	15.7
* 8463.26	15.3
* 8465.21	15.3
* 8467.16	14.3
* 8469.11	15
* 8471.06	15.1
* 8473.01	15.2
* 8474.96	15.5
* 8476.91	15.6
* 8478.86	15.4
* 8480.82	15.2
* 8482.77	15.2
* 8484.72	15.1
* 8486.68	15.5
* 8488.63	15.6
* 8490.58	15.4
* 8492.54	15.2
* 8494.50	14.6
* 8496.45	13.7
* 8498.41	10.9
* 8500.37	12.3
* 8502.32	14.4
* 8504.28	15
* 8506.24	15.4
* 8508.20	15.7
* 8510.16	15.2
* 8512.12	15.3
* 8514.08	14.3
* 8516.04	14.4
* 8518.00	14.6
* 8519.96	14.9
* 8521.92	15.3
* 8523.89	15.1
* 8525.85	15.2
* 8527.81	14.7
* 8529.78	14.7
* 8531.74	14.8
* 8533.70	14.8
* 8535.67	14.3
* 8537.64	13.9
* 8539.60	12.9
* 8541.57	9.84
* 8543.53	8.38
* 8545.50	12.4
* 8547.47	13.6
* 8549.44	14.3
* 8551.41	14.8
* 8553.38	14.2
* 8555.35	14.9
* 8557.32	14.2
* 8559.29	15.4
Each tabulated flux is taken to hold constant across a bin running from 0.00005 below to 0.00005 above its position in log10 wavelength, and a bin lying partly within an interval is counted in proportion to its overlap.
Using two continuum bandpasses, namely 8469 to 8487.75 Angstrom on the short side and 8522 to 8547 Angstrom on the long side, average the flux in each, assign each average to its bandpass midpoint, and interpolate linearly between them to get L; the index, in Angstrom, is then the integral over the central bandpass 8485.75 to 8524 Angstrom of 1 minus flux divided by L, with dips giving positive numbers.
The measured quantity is -0.52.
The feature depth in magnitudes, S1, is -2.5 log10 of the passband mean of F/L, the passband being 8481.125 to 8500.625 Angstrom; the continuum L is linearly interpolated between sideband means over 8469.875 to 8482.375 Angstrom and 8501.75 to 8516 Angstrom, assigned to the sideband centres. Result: 0.05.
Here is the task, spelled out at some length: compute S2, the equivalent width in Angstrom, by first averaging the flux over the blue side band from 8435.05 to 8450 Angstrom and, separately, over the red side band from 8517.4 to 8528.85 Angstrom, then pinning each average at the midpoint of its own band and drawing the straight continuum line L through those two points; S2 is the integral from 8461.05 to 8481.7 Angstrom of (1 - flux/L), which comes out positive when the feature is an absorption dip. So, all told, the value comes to -0.24 Angstrom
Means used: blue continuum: 15.1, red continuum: 15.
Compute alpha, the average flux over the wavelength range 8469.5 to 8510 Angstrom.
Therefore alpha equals 14.8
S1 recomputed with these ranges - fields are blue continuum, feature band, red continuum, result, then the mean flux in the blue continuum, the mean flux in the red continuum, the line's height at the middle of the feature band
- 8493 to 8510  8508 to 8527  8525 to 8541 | -0.06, 14.1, 14.3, 14.2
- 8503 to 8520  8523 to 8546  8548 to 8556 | 0.10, 15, 14.5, 14.7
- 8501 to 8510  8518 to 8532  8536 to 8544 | -0.14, 15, 11.7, 13.1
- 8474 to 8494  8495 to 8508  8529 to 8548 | 0.06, 15.3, 12.9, 14.6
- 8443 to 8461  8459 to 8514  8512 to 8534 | 0.02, 15.4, 14.8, 15.1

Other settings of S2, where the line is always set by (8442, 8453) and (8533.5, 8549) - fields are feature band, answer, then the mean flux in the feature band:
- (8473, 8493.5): -1.6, 15.4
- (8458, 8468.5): -0.2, 15.2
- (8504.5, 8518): -1.6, 15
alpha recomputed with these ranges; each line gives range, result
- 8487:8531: 14.6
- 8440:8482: 15.3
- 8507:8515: 15.1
